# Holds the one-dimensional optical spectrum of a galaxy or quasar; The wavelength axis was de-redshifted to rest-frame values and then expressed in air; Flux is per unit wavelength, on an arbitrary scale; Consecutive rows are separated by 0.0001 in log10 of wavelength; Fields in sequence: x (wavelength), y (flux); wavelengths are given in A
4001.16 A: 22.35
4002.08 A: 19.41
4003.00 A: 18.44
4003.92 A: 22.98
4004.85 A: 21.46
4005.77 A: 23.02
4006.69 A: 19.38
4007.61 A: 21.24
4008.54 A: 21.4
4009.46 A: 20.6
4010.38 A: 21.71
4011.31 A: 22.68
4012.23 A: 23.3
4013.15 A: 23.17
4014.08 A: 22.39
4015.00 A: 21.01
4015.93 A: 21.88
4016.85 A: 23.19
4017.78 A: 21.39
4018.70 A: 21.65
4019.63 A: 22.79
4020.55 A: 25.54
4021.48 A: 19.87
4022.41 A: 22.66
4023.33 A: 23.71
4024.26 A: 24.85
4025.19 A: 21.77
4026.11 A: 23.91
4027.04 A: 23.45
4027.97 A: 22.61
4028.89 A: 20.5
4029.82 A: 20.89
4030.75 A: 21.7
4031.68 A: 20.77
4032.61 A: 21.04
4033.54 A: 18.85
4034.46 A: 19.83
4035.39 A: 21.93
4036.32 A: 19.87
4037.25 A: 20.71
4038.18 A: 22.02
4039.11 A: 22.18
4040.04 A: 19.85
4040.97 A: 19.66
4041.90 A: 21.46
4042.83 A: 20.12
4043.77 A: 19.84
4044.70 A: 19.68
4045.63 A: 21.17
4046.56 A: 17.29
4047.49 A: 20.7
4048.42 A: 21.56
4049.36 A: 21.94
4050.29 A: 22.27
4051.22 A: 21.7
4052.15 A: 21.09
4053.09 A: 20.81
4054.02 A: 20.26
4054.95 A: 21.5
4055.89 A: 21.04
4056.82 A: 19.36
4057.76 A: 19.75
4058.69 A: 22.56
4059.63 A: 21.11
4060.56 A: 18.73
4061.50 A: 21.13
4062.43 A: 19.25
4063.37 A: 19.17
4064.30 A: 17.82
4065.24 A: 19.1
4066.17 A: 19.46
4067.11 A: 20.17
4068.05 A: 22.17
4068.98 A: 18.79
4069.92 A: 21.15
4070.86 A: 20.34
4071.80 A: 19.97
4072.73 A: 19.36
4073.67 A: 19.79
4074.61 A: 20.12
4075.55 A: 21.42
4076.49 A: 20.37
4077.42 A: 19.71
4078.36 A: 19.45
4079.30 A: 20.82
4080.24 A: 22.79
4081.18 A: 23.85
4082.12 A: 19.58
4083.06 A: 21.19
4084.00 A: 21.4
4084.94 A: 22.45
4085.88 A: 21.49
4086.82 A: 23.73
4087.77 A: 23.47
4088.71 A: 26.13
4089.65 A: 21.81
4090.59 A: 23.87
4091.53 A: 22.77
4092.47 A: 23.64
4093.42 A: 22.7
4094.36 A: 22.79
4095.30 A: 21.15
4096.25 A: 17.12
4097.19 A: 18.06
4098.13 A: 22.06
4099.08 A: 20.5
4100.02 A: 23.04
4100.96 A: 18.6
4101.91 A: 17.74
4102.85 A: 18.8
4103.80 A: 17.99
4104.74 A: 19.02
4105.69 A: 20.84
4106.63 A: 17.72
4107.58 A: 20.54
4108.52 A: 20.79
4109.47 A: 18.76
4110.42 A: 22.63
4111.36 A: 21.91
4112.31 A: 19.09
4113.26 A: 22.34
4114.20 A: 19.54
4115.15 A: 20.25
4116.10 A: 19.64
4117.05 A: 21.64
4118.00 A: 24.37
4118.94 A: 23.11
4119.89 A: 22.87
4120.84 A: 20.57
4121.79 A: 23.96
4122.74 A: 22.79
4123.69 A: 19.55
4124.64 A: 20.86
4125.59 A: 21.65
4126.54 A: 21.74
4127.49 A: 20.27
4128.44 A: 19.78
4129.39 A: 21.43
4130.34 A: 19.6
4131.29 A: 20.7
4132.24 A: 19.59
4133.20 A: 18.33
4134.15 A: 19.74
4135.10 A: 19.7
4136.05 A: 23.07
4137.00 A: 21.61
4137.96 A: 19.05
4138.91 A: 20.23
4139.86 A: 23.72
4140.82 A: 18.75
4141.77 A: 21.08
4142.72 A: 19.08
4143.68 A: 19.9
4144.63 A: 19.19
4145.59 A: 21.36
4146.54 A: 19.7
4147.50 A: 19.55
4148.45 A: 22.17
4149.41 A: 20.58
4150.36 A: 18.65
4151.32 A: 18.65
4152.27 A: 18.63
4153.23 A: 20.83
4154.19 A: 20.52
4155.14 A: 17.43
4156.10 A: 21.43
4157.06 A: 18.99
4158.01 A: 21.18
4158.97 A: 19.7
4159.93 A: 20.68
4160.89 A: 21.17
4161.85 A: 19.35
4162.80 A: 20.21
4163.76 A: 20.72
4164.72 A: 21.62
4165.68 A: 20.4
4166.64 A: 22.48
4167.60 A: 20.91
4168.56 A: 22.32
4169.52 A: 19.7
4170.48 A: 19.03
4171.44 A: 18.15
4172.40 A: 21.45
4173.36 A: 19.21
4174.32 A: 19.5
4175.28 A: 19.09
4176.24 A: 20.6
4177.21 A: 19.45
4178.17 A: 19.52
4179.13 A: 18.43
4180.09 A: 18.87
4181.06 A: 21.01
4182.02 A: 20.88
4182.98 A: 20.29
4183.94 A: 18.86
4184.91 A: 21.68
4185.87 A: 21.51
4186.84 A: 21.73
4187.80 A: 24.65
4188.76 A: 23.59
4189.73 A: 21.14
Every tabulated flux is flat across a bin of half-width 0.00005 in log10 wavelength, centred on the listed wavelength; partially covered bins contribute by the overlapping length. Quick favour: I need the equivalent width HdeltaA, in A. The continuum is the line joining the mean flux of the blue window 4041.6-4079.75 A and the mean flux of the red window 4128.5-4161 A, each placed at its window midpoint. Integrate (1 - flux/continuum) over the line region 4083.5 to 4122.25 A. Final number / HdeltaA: -1.9 A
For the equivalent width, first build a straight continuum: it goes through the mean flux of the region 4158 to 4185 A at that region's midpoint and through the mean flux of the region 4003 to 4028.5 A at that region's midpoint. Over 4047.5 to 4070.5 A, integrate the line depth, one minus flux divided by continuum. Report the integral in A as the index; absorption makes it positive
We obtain 1.27 A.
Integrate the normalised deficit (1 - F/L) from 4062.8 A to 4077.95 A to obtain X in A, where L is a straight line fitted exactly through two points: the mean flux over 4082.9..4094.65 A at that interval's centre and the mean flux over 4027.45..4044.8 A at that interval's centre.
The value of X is 1.53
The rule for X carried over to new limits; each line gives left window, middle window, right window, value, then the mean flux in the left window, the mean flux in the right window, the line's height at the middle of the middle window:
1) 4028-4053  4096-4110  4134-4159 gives 0.64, 20.8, 20.2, 20.4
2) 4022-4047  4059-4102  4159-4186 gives -0.13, 21.2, 20.2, 20.9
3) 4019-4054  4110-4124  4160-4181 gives -0.69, 21.4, 20.1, 20.6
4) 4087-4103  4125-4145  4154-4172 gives 0.40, 21.5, 20.3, 20.8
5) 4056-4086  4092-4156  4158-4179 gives -0.55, 20.4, 20.2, 20.3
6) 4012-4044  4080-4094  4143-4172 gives -1.14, 21.7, 20.2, 21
